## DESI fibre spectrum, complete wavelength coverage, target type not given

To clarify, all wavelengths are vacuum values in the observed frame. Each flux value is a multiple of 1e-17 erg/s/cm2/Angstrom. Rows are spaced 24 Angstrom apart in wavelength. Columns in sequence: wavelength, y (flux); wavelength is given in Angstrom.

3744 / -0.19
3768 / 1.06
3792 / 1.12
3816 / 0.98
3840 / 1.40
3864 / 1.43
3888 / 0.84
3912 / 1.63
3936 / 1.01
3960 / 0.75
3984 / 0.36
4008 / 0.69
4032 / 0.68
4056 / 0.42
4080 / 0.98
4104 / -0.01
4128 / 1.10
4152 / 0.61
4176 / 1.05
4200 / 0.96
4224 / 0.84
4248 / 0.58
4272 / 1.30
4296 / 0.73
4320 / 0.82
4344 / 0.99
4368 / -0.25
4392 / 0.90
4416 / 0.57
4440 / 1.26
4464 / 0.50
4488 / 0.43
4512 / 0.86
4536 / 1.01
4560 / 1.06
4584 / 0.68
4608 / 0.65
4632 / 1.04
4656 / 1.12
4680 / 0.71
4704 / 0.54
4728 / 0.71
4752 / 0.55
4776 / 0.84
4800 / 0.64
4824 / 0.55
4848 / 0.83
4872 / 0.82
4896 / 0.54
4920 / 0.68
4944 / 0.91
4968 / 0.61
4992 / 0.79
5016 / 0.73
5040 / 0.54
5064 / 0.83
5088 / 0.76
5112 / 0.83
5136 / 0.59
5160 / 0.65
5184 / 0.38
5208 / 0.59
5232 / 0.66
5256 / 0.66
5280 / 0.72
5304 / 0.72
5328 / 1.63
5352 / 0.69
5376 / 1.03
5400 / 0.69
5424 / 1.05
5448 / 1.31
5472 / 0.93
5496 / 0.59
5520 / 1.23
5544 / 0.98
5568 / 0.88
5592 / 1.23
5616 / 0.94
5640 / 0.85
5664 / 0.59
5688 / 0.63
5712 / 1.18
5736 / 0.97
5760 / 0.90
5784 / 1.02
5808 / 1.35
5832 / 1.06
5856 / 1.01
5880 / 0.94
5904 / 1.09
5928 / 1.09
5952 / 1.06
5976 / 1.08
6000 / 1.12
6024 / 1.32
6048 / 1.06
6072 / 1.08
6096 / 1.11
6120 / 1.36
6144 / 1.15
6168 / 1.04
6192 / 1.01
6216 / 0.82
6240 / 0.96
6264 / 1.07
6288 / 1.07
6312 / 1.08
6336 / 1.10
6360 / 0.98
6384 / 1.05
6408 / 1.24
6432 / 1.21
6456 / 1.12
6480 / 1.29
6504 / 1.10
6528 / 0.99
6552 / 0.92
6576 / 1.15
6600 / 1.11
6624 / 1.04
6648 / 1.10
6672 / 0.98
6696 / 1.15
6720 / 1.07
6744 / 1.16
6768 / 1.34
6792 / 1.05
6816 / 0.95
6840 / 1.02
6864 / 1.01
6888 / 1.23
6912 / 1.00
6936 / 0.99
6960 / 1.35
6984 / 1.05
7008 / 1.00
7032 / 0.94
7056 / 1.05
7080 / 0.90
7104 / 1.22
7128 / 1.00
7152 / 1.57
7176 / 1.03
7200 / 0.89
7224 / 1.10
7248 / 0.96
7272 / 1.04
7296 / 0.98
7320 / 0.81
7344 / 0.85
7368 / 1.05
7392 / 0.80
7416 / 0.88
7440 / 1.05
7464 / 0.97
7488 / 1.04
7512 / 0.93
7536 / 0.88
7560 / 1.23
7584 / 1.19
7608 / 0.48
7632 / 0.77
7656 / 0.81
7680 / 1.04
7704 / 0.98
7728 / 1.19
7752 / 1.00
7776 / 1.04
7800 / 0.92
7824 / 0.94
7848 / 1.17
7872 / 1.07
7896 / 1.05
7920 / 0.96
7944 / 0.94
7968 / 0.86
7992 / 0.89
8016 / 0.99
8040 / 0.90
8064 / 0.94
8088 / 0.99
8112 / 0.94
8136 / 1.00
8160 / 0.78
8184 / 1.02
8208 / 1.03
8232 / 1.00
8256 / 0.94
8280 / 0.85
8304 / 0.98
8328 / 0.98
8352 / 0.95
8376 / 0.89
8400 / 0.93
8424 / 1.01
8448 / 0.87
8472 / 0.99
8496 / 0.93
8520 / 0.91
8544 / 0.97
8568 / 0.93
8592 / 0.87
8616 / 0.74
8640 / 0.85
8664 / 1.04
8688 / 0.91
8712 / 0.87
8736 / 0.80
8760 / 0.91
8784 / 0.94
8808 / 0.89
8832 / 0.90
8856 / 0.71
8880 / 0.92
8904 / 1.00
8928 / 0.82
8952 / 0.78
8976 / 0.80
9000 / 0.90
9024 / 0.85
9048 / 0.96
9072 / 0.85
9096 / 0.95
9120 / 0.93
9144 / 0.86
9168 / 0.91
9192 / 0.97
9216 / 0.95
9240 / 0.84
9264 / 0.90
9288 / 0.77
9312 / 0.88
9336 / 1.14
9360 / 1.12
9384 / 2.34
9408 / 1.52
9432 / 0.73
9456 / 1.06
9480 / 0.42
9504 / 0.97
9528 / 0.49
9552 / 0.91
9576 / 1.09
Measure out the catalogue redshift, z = 0.430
